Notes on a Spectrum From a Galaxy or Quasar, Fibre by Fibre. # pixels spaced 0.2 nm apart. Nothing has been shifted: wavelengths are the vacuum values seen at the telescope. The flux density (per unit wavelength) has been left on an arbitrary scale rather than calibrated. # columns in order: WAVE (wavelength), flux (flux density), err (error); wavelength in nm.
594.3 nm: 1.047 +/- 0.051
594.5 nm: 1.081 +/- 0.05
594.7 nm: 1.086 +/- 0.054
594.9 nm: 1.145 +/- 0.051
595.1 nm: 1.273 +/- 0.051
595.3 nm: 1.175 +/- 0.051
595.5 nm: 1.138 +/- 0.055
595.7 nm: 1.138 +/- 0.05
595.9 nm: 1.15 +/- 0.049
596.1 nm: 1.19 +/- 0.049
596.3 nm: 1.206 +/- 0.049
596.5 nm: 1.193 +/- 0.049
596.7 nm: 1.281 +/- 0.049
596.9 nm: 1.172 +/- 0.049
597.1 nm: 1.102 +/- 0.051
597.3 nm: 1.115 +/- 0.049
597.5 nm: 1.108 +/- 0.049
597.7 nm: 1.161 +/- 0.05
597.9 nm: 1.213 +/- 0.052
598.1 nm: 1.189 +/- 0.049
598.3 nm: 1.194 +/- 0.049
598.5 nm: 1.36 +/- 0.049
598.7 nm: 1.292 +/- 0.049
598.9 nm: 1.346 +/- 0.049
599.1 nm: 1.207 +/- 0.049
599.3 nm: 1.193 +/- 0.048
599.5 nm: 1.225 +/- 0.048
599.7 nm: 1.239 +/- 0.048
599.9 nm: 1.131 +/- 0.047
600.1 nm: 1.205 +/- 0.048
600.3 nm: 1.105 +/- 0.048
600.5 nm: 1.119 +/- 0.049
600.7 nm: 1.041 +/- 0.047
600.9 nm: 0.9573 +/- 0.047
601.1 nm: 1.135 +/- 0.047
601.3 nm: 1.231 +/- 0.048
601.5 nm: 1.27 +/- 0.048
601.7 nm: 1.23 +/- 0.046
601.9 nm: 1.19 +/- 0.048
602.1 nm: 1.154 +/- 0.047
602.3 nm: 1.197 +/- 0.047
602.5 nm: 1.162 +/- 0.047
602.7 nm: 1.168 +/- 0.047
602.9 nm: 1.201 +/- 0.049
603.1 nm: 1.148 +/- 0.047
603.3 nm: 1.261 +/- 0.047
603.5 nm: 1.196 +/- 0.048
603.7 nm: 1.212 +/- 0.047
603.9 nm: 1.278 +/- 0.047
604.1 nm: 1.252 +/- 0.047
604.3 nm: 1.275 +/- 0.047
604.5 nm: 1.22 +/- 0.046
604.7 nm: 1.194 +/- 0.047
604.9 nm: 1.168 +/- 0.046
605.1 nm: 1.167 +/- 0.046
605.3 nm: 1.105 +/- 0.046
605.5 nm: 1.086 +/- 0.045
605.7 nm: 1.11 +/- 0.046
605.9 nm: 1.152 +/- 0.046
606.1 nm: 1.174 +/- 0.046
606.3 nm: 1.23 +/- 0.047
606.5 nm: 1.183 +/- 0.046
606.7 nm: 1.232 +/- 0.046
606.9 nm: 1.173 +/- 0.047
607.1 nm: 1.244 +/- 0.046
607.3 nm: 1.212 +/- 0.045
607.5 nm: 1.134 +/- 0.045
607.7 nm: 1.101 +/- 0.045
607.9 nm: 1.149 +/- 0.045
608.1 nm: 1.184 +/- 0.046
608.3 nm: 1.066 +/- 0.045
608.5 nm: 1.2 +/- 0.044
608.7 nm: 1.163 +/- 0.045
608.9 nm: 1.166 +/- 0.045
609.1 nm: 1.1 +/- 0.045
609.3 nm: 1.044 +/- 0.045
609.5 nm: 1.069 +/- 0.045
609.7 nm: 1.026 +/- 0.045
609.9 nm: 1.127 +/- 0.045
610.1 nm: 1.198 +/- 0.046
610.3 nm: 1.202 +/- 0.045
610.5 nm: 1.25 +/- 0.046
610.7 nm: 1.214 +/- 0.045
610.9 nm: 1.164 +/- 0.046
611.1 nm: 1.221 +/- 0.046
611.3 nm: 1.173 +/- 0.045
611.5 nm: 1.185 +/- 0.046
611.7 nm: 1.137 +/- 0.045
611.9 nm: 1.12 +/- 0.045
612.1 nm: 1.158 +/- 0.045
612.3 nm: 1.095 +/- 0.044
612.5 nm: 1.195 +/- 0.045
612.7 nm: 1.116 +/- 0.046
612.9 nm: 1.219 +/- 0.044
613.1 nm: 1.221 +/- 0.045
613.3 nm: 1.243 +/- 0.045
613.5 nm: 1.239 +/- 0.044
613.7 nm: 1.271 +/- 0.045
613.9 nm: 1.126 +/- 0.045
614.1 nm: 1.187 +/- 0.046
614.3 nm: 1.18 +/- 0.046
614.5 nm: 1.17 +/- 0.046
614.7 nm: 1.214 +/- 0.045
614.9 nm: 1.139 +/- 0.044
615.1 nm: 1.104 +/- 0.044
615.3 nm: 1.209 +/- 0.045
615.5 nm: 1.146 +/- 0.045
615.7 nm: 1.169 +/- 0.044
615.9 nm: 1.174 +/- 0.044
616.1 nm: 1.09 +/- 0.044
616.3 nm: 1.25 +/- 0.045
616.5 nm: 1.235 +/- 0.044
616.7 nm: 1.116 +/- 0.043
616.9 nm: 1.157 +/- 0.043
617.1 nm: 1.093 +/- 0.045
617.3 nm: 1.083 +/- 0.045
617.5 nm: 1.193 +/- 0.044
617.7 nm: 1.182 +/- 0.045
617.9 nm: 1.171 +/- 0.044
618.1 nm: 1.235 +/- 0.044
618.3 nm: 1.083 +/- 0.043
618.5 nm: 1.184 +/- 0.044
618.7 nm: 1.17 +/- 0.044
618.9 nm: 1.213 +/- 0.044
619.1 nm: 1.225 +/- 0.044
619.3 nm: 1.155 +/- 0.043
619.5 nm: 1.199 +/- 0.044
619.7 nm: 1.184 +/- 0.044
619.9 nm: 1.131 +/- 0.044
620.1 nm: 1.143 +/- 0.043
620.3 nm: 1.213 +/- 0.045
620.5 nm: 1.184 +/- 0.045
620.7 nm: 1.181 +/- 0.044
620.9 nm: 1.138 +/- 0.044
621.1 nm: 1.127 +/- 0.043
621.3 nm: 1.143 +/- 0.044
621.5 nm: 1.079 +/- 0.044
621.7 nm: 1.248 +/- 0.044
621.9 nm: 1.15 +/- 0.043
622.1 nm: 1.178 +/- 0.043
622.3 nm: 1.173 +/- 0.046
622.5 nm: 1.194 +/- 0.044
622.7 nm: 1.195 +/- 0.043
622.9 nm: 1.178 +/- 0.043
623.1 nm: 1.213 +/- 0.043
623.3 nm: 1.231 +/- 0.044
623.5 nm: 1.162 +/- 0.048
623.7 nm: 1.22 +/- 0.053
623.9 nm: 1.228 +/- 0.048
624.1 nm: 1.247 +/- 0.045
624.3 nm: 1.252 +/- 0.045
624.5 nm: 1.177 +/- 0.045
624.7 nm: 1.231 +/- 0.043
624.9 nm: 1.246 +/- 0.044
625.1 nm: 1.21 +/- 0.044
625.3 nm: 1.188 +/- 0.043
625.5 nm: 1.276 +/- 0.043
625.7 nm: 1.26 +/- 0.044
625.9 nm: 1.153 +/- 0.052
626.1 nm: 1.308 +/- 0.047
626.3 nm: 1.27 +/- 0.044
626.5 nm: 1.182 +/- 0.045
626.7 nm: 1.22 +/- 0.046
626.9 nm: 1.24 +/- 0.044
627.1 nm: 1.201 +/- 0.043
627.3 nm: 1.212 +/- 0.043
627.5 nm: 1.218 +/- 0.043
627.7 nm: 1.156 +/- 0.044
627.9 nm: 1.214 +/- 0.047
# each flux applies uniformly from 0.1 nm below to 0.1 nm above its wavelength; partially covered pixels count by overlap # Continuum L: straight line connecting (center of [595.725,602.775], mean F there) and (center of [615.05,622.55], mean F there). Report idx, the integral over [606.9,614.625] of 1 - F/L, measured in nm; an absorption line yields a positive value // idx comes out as 0.05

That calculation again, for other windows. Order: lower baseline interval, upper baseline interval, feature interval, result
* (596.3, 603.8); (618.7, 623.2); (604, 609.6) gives 0.10 nm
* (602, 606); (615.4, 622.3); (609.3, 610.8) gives 0.04 nm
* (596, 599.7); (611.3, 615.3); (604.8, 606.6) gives 0.06 nm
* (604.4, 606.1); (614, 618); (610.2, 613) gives -0.04 nm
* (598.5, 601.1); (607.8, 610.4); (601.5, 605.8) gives -0.12 nm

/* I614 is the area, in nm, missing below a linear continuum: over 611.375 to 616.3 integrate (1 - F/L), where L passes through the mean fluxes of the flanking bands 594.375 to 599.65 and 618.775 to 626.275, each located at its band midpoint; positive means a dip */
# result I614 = 0.09 nm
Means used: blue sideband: 1.19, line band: 1.17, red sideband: 1.2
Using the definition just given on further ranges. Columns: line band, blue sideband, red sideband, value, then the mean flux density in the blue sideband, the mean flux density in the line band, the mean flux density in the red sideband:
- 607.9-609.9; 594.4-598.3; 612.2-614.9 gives 0.11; 1.16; 1.12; 1.19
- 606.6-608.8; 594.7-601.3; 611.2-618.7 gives 0.01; 1.18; 1.17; 1.17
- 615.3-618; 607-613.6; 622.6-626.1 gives 0.06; 1.16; 1.16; 1.22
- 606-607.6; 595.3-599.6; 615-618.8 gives -0.02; 1.2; 1.2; 1.16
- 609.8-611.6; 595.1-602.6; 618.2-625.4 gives -0.01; 1.18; 1.19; 1.19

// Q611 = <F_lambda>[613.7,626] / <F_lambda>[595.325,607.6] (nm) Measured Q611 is 1.0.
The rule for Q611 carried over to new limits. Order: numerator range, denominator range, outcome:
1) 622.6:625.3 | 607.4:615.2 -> 1.05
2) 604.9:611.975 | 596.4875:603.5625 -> 0.98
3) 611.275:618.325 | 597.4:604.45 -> 0.98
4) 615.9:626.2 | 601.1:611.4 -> 1.01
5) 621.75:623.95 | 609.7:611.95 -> 1.02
